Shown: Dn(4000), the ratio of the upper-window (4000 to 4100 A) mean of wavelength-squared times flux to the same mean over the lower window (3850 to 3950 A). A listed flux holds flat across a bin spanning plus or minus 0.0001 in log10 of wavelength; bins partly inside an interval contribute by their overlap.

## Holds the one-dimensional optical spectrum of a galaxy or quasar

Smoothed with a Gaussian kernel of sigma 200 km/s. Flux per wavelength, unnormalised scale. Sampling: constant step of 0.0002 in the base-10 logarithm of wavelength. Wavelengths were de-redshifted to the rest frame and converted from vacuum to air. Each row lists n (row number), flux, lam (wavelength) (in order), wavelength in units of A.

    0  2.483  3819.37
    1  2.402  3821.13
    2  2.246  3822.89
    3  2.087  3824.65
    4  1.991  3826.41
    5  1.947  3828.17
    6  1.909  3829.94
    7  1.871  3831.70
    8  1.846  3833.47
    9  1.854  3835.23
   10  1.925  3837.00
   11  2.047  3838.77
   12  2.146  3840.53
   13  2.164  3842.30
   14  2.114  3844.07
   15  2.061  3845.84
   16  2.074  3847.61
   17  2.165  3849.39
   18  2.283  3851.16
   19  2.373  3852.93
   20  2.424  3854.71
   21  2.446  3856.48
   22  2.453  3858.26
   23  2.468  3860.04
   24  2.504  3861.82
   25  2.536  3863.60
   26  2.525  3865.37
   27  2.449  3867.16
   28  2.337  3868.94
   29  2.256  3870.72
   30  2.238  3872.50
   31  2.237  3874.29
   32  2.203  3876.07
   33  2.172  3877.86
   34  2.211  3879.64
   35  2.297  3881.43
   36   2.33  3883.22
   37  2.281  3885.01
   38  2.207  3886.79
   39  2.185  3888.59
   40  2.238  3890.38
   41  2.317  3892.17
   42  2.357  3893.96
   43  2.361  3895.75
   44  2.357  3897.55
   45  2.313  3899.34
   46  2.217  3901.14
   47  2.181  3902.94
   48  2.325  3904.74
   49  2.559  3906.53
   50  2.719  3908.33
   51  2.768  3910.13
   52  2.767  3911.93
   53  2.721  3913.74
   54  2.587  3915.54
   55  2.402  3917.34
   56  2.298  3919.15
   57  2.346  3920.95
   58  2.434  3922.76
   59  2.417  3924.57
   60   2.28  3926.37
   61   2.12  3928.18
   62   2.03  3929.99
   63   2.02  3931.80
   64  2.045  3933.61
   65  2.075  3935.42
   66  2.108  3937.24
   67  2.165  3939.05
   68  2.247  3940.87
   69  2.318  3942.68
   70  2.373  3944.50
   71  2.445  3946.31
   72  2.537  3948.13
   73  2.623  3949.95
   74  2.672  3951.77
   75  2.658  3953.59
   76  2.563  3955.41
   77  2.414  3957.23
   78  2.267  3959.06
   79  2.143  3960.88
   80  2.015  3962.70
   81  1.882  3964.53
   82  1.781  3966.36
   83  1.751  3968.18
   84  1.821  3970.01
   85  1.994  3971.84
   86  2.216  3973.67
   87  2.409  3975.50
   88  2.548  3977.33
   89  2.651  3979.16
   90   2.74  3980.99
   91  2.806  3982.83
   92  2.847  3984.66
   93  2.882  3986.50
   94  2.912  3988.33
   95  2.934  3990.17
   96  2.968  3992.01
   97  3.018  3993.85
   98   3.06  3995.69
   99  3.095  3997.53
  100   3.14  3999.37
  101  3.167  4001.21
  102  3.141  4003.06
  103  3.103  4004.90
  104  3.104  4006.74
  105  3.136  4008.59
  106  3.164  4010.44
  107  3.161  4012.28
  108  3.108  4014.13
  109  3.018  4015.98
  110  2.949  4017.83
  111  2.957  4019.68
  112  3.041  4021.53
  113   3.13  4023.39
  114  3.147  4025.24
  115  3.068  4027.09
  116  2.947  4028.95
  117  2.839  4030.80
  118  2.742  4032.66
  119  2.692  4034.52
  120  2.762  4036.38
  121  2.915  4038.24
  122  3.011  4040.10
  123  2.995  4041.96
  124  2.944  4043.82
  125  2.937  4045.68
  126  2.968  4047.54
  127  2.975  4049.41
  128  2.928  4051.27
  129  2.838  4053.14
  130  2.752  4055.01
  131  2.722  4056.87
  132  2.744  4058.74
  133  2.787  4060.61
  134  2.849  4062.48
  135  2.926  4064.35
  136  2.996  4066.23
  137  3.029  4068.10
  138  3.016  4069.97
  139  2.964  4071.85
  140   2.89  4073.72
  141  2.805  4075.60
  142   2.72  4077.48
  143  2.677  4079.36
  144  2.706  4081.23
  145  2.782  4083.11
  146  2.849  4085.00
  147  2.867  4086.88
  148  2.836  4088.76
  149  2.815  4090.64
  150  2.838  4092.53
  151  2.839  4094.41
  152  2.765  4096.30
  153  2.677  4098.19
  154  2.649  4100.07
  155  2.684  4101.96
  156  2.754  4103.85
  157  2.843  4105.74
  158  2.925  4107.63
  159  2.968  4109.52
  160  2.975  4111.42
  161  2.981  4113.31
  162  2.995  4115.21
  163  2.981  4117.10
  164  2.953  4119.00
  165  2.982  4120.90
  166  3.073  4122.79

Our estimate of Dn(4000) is 1.34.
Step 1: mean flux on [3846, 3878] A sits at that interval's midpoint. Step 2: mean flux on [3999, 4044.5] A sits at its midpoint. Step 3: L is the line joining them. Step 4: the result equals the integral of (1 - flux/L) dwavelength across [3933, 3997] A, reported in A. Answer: 8.0 A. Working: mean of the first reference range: 2.34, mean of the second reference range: 3.01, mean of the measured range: 2.43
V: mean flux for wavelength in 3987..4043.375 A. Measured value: 3.01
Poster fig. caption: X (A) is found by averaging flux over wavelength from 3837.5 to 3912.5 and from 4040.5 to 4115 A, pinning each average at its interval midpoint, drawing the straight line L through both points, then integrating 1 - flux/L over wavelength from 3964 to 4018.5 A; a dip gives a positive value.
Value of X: -2.6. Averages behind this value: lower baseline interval 2.32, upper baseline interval 2.85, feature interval 2.76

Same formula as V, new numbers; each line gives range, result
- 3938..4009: 2.57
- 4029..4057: 2.88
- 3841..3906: 2.3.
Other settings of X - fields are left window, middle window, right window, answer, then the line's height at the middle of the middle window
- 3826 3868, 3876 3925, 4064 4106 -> -1.0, 2.33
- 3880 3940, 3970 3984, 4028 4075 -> 0.8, 2.59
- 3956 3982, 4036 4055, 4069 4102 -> -2.4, 2.59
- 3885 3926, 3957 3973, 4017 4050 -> 4.0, 2.66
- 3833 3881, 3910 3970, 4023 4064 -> 5.5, 2.53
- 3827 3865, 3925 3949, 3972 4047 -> 3.5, 2.59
